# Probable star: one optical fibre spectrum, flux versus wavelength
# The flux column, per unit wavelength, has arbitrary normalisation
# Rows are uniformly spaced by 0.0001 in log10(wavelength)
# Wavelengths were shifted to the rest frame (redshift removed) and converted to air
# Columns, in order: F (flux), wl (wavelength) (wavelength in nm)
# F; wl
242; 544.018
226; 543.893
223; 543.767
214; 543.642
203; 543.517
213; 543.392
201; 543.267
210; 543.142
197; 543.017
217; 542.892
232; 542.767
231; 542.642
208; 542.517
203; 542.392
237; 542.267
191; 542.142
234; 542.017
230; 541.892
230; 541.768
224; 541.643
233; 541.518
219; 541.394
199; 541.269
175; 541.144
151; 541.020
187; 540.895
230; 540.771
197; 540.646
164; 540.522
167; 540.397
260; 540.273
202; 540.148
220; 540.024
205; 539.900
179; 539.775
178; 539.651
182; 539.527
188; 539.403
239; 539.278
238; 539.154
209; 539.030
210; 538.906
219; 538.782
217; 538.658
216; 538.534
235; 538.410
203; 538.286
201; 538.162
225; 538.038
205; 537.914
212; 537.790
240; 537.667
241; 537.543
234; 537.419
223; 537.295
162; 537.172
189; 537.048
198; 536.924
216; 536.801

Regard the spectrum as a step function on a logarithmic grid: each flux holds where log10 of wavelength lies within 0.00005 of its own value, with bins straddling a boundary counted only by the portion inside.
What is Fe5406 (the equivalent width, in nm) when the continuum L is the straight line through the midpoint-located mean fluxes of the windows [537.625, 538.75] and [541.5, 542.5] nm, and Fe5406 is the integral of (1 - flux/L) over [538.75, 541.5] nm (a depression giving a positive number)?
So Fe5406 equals 0.23 nm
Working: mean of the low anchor 217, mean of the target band 201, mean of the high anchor 221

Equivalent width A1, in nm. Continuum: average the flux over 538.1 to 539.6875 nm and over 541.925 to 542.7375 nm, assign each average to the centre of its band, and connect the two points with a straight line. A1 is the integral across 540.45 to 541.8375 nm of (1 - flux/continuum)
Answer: 0.10 nm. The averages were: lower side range 211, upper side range 218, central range 201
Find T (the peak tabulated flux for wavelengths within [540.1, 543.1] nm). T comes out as 260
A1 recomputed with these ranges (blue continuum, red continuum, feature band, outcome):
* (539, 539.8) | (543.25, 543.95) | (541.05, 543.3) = -0.04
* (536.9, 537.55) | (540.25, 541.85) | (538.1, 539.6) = -0.07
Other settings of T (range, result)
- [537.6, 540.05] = 240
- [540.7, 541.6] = 233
